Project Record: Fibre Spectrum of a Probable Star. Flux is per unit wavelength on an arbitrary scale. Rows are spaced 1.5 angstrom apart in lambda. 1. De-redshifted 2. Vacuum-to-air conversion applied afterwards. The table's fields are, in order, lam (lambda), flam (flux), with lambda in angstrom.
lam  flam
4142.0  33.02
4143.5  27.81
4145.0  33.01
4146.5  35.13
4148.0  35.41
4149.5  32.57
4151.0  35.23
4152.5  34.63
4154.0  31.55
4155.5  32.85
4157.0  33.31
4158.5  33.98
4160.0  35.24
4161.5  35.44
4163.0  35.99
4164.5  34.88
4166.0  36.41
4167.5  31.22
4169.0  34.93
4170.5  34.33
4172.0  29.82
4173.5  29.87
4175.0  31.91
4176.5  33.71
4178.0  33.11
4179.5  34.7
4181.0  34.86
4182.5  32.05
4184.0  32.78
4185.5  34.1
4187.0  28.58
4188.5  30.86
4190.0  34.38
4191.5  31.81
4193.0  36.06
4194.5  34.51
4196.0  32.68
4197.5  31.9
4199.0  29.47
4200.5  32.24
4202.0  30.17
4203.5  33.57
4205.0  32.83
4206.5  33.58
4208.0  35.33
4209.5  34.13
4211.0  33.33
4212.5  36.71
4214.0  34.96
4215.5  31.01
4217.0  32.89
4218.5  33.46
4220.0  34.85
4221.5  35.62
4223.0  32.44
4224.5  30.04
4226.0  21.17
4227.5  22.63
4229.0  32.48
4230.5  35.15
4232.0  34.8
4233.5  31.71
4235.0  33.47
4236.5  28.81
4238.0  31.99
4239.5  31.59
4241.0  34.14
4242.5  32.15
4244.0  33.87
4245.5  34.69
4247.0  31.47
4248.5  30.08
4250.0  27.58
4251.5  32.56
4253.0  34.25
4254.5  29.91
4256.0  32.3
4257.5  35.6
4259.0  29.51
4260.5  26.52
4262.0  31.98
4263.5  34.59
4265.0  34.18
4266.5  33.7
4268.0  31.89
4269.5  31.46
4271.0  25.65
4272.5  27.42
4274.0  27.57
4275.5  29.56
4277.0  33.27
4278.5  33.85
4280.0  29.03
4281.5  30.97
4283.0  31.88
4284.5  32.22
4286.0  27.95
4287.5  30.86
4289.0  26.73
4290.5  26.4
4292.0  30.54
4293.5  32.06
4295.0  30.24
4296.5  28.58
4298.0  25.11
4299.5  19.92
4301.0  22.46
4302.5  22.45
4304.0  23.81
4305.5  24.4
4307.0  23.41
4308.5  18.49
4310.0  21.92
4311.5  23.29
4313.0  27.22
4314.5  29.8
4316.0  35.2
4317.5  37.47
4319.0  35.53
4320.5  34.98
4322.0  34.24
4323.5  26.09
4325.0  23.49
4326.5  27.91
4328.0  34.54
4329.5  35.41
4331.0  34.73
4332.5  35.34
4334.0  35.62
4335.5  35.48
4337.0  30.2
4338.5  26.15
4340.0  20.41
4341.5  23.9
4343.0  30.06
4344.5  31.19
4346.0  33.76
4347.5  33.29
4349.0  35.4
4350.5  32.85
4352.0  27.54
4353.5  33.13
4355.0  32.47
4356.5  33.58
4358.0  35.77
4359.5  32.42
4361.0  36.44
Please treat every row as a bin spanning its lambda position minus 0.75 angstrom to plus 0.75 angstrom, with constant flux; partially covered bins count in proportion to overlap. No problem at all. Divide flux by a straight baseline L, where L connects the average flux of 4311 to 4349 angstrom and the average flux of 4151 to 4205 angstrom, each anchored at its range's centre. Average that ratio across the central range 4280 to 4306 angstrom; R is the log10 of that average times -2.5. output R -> 0.15 mag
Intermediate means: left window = 33.1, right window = 31.1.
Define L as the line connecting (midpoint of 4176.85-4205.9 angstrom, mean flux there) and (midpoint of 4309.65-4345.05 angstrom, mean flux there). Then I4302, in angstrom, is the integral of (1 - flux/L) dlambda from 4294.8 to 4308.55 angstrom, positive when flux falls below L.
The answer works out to 3.1 angstrom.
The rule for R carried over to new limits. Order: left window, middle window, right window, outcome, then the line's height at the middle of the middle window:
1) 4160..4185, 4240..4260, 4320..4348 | 0.006 mag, 32.2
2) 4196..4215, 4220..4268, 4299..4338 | 0.001 mag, 31.7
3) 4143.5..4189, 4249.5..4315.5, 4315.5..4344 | 0.115 mag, 31.9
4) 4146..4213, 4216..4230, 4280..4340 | 0.041 mag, 31.9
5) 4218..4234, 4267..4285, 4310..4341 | 0.023 mag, 31.1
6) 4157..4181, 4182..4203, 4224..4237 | 0.002 mag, 32.3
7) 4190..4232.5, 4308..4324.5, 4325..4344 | 0.045 mag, 30.8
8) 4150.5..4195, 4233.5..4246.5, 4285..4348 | -0.043 mag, 31.3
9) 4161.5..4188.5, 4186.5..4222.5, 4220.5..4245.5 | -0.028 mag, 32.3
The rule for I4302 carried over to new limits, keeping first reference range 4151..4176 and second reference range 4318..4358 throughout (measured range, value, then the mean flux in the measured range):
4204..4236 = 0.43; 32.5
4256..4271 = 0.27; 31.8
